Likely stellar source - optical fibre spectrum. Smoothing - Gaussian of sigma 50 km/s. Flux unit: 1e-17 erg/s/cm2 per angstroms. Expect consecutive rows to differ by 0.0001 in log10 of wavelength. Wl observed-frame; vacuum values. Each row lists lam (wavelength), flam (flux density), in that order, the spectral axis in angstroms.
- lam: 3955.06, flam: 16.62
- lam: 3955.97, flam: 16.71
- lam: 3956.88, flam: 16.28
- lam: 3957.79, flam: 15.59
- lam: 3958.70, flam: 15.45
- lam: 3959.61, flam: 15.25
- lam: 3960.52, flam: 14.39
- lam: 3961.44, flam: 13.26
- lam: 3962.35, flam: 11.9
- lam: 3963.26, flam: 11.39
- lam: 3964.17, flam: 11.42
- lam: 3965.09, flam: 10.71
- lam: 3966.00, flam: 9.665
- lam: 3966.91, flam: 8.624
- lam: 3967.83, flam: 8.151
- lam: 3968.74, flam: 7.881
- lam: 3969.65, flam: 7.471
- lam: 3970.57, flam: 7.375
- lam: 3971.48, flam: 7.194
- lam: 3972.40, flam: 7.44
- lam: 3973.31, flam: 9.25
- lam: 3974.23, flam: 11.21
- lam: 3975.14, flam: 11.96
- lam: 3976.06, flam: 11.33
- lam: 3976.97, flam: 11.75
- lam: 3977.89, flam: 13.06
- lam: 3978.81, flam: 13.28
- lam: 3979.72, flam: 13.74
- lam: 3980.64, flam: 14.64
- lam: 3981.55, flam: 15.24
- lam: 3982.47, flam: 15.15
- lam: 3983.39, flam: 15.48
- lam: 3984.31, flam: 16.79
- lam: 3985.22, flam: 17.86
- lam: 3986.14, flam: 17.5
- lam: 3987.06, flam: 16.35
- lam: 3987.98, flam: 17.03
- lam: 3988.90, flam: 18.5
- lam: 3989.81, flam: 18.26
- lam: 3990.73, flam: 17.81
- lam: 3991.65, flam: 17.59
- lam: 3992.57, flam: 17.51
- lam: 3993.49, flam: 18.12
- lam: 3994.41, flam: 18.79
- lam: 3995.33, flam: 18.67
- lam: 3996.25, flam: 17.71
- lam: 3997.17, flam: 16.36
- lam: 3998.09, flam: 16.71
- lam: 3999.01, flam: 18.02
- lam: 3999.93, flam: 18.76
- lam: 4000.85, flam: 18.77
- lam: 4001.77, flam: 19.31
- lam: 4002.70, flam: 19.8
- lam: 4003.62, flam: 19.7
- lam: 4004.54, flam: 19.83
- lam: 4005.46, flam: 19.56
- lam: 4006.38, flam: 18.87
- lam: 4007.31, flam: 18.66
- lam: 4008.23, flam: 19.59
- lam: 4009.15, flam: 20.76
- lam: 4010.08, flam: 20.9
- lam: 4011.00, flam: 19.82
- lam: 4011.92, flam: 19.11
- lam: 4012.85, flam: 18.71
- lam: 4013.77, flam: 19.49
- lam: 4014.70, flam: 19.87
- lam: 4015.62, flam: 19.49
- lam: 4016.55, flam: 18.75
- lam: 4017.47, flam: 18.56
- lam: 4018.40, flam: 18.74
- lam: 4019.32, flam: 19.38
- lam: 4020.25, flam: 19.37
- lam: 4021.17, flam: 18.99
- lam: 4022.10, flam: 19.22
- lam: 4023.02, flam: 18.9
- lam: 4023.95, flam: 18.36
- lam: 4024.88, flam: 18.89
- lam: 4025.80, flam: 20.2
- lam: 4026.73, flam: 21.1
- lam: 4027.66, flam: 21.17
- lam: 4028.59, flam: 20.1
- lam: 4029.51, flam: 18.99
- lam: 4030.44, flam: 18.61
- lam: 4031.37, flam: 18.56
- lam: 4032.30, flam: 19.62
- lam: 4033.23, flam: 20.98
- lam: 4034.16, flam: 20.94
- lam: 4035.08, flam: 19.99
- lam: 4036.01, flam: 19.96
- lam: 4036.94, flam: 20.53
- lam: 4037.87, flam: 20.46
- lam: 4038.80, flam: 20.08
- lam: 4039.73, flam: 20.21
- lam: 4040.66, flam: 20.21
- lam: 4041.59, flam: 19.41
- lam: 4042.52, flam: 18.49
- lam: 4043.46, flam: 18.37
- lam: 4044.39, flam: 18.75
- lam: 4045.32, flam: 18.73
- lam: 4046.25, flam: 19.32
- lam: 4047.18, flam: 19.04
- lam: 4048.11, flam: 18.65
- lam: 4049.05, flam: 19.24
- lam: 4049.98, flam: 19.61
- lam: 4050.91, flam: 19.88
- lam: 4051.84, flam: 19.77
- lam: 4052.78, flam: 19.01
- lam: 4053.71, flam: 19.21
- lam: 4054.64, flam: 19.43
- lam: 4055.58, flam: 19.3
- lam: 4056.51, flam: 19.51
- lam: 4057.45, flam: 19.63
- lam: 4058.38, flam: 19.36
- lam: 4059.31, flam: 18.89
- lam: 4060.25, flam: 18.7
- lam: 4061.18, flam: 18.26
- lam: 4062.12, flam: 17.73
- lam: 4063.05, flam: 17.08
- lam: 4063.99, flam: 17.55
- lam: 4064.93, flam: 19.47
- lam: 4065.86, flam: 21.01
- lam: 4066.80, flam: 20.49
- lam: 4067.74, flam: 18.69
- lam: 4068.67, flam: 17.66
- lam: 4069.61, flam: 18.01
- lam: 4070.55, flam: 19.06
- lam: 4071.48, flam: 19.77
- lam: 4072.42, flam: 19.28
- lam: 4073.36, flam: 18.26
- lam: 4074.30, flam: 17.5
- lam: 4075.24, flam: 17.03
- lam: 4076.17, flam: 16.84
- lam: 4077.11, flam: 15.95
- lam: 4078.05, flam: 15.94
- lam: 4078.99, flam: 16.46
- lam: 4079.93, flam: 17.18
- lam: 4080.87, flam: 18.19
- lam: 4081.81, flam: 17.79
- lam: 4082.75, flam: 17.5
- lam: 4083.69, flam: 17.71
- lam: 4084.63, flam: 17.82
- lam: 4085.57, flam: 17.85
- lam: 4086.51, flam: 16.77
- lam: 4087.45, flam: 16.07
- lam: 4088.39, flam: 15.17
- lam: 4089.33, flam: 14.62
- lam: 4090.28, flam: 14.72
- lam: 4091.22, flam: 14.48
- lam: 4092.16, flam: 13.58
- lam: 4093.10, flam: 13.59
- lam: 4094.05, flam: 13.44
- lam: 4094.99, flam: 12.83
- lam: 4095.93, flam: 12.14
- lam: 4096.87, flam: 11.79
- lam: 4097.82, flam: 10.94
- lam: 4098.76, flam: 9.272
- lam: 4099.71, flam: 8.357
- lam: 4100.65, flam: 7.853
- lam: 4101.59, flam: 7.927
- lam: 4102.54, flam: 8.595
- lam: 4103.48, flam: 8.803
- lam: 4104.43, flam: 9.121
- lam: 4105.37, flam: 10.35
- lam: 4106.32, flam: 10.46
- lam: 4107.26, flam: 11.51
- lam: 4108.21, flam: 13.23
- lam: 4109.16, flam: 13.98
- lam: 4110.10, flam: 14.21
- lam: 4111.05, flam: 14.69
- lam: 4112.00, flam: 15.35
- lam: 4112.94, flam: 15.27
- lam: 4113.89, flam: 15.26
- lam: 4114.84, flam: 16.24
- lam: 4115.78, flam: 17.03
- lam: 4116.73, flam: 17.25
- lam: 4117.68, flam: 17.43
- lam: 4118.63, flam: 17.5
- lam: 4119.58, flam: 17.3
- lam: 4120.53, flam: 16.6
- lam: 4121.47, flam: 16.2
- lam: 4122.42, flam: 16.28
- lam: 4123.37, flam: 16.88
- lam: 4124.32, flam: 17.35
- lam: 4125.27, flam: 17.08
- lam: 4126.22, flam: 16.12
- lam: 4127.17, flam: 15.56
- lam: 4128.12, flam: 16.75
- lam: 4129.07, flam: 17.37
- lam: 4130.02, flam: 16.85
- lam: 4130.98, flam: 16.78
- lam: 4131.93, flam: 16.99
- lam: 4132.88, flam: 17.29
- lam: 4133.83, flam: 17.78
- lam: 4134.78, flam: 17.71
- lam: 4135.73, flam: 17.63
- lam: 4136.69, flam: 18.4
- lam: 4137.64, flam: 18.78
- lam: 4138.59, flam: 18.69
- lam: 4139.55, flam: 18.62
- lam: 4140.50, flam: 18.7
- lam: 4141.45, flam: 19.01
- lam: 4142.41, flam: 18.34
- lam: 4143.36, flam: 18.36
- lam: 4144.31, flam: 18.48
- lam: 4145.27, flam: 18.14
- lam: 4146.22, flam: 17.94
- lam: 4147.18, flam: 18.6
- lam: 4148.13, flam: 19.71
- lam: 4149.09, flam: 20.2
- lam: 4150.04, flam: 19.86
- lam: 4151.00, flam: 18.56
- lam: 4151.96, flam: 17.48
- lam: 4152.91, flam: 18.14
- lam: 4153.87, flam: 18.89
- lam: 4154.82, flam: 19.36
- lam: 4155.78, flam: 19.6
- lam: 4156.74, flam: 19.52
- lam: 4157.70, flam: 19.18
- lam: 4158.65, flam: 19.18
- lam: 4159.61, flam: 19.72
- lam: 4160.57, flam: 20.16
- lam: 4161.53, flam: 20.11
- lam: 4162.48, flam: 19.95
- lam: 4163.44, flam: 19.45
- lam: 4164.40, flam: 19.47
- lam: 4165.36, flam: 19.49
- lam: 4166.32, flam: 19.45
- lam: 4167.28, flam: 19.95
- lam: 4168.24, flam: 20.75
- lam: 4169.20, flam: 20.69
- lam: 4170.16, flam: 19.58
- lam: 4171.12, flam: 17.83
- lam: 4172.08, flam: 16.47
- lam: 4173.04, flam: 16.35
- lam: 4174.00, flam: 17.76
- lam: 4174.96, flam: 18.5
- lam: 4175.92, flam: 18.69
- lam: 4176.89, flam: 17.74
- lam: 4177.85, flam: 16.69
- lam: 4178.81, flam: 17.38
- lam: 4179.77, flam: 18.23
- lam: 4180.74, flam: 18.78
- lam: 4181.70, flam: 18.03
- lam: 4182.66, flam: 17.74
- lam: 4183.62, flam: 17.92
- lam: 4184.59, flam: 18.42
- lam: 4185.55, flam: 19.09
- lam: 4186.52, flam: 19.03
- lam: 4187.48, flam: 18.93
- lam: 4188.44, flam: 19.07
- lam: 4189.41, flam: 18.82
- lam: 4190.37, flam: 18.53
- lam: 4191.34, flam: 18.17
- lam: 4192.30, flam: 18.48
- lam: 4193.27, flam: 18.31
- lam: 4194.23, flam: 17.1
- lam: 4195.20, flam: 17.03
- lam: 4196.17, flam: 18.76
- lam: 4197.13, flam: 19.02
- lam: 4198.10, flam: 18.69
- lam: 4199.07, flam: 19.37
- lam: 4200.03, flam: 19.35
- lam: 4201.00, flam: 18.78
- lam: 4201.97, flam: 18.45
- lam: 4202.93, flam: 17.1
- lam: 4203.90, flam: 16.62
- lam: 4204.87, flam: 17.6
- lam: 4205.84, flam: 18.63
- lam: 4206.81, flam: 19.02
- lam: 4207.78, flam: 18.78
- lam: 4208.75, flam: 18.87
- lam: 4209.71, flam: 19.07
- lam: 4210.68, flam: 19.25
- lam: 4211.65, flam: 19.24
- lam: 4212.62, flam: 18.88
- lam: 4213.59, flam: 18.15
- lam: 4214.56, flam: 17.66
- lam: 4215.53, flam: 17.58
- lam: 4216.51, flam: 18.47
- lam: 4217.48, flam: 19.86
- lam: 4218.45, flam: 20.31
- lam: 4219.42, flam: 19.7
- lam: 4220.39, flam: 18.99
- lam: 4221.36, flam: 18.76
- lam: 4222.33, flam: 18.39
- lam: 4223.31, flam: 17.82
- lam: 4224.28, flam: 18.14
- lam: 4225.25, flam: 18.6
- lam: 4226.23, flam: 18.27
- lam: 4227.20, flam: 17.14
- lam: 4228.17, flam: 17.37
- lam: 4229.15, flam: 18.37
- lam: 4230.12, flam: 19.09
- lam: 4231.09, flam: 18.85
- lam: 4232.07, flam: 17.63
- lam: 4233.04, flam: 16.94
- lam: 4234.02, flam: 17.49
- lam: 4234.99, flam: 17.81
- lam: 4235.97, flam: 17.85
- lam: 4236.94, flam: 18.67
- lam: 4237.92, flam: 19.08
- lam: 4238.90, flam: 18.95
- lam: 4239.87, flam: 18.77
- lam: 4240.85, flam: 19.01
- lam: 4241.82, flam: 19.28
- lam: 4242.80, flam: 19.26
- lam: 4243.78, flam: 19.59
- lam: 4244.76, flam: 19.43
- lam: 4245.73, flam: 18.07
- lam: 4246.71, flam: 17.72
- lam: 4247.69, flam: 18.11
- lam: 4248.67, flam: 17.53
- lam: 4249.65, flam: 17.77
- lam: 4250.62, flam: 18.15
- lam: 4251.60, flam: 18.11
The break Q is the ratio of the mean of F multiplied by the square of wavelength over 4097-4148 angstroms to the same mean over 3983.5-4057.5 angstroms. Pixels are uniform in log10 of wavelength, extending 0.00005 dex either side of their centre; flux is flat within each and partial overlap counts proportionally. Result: 0.85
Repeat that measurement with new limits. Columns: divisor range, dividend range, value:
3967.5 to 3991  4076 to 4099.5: 1.21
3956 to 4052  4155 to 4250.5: 1.20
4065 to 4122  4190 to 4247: 1.30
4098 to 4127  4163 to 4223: 1.40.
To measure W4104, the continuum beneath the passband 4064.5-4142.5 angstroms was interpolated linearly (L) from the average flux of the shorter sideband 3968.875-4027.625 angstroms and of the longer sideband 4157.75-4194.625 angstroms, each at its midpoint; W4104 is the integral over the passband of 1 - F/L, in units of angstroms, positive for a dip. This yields 9.5 angstroms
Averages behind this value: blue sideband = 16.9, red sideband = 18.7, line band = 15.8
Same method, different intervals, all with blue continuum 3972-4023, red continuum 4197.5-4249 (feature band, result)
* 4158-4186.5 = -0.8 angstroms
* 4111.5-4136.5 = 1.6 angstroms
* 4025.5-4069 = -4.7 angstroms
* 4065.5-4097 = 1.9 angstroms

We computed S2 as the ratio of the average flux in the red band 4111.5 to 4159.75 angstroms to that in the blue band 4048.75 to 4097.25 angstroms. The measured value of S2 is 1.02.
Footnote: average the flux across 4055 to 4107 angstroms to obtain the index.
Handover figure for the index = 15.7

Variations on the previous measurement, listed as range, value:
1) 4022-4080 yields 19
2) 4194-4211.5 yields 18.5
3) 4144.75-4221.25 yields 18.7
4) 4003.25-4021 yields 19.4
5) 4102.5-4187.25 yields 17.4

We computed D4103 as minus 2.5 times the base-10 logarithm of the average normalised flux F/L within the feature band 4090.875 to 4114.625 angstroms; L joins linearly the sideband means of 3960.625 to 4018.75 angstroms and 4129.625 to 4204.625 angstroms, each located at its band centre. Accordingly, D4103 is 0.42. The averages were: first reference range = 15.6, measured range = 11.9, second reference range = 18.5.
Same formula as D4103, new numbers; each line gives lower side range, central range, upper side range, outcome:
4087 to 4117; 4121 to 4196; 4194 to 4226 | -0.17 mag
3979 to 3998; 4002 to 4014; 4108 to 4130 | -0.17 mag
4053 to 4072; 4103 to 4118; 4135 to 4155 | 0.34 mag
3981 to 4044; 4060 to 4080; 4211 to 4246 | 0.04 mag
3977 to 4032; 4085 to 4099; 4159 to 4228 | 0.30 mag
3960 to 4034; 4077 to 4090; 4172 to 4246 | 0.03 mag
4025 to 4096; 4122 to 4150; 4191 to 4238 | 0.03 mag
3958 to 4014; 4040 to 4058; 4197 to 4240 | -0.19 mag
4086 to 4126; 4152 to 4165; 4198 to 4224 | -0.19 mag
